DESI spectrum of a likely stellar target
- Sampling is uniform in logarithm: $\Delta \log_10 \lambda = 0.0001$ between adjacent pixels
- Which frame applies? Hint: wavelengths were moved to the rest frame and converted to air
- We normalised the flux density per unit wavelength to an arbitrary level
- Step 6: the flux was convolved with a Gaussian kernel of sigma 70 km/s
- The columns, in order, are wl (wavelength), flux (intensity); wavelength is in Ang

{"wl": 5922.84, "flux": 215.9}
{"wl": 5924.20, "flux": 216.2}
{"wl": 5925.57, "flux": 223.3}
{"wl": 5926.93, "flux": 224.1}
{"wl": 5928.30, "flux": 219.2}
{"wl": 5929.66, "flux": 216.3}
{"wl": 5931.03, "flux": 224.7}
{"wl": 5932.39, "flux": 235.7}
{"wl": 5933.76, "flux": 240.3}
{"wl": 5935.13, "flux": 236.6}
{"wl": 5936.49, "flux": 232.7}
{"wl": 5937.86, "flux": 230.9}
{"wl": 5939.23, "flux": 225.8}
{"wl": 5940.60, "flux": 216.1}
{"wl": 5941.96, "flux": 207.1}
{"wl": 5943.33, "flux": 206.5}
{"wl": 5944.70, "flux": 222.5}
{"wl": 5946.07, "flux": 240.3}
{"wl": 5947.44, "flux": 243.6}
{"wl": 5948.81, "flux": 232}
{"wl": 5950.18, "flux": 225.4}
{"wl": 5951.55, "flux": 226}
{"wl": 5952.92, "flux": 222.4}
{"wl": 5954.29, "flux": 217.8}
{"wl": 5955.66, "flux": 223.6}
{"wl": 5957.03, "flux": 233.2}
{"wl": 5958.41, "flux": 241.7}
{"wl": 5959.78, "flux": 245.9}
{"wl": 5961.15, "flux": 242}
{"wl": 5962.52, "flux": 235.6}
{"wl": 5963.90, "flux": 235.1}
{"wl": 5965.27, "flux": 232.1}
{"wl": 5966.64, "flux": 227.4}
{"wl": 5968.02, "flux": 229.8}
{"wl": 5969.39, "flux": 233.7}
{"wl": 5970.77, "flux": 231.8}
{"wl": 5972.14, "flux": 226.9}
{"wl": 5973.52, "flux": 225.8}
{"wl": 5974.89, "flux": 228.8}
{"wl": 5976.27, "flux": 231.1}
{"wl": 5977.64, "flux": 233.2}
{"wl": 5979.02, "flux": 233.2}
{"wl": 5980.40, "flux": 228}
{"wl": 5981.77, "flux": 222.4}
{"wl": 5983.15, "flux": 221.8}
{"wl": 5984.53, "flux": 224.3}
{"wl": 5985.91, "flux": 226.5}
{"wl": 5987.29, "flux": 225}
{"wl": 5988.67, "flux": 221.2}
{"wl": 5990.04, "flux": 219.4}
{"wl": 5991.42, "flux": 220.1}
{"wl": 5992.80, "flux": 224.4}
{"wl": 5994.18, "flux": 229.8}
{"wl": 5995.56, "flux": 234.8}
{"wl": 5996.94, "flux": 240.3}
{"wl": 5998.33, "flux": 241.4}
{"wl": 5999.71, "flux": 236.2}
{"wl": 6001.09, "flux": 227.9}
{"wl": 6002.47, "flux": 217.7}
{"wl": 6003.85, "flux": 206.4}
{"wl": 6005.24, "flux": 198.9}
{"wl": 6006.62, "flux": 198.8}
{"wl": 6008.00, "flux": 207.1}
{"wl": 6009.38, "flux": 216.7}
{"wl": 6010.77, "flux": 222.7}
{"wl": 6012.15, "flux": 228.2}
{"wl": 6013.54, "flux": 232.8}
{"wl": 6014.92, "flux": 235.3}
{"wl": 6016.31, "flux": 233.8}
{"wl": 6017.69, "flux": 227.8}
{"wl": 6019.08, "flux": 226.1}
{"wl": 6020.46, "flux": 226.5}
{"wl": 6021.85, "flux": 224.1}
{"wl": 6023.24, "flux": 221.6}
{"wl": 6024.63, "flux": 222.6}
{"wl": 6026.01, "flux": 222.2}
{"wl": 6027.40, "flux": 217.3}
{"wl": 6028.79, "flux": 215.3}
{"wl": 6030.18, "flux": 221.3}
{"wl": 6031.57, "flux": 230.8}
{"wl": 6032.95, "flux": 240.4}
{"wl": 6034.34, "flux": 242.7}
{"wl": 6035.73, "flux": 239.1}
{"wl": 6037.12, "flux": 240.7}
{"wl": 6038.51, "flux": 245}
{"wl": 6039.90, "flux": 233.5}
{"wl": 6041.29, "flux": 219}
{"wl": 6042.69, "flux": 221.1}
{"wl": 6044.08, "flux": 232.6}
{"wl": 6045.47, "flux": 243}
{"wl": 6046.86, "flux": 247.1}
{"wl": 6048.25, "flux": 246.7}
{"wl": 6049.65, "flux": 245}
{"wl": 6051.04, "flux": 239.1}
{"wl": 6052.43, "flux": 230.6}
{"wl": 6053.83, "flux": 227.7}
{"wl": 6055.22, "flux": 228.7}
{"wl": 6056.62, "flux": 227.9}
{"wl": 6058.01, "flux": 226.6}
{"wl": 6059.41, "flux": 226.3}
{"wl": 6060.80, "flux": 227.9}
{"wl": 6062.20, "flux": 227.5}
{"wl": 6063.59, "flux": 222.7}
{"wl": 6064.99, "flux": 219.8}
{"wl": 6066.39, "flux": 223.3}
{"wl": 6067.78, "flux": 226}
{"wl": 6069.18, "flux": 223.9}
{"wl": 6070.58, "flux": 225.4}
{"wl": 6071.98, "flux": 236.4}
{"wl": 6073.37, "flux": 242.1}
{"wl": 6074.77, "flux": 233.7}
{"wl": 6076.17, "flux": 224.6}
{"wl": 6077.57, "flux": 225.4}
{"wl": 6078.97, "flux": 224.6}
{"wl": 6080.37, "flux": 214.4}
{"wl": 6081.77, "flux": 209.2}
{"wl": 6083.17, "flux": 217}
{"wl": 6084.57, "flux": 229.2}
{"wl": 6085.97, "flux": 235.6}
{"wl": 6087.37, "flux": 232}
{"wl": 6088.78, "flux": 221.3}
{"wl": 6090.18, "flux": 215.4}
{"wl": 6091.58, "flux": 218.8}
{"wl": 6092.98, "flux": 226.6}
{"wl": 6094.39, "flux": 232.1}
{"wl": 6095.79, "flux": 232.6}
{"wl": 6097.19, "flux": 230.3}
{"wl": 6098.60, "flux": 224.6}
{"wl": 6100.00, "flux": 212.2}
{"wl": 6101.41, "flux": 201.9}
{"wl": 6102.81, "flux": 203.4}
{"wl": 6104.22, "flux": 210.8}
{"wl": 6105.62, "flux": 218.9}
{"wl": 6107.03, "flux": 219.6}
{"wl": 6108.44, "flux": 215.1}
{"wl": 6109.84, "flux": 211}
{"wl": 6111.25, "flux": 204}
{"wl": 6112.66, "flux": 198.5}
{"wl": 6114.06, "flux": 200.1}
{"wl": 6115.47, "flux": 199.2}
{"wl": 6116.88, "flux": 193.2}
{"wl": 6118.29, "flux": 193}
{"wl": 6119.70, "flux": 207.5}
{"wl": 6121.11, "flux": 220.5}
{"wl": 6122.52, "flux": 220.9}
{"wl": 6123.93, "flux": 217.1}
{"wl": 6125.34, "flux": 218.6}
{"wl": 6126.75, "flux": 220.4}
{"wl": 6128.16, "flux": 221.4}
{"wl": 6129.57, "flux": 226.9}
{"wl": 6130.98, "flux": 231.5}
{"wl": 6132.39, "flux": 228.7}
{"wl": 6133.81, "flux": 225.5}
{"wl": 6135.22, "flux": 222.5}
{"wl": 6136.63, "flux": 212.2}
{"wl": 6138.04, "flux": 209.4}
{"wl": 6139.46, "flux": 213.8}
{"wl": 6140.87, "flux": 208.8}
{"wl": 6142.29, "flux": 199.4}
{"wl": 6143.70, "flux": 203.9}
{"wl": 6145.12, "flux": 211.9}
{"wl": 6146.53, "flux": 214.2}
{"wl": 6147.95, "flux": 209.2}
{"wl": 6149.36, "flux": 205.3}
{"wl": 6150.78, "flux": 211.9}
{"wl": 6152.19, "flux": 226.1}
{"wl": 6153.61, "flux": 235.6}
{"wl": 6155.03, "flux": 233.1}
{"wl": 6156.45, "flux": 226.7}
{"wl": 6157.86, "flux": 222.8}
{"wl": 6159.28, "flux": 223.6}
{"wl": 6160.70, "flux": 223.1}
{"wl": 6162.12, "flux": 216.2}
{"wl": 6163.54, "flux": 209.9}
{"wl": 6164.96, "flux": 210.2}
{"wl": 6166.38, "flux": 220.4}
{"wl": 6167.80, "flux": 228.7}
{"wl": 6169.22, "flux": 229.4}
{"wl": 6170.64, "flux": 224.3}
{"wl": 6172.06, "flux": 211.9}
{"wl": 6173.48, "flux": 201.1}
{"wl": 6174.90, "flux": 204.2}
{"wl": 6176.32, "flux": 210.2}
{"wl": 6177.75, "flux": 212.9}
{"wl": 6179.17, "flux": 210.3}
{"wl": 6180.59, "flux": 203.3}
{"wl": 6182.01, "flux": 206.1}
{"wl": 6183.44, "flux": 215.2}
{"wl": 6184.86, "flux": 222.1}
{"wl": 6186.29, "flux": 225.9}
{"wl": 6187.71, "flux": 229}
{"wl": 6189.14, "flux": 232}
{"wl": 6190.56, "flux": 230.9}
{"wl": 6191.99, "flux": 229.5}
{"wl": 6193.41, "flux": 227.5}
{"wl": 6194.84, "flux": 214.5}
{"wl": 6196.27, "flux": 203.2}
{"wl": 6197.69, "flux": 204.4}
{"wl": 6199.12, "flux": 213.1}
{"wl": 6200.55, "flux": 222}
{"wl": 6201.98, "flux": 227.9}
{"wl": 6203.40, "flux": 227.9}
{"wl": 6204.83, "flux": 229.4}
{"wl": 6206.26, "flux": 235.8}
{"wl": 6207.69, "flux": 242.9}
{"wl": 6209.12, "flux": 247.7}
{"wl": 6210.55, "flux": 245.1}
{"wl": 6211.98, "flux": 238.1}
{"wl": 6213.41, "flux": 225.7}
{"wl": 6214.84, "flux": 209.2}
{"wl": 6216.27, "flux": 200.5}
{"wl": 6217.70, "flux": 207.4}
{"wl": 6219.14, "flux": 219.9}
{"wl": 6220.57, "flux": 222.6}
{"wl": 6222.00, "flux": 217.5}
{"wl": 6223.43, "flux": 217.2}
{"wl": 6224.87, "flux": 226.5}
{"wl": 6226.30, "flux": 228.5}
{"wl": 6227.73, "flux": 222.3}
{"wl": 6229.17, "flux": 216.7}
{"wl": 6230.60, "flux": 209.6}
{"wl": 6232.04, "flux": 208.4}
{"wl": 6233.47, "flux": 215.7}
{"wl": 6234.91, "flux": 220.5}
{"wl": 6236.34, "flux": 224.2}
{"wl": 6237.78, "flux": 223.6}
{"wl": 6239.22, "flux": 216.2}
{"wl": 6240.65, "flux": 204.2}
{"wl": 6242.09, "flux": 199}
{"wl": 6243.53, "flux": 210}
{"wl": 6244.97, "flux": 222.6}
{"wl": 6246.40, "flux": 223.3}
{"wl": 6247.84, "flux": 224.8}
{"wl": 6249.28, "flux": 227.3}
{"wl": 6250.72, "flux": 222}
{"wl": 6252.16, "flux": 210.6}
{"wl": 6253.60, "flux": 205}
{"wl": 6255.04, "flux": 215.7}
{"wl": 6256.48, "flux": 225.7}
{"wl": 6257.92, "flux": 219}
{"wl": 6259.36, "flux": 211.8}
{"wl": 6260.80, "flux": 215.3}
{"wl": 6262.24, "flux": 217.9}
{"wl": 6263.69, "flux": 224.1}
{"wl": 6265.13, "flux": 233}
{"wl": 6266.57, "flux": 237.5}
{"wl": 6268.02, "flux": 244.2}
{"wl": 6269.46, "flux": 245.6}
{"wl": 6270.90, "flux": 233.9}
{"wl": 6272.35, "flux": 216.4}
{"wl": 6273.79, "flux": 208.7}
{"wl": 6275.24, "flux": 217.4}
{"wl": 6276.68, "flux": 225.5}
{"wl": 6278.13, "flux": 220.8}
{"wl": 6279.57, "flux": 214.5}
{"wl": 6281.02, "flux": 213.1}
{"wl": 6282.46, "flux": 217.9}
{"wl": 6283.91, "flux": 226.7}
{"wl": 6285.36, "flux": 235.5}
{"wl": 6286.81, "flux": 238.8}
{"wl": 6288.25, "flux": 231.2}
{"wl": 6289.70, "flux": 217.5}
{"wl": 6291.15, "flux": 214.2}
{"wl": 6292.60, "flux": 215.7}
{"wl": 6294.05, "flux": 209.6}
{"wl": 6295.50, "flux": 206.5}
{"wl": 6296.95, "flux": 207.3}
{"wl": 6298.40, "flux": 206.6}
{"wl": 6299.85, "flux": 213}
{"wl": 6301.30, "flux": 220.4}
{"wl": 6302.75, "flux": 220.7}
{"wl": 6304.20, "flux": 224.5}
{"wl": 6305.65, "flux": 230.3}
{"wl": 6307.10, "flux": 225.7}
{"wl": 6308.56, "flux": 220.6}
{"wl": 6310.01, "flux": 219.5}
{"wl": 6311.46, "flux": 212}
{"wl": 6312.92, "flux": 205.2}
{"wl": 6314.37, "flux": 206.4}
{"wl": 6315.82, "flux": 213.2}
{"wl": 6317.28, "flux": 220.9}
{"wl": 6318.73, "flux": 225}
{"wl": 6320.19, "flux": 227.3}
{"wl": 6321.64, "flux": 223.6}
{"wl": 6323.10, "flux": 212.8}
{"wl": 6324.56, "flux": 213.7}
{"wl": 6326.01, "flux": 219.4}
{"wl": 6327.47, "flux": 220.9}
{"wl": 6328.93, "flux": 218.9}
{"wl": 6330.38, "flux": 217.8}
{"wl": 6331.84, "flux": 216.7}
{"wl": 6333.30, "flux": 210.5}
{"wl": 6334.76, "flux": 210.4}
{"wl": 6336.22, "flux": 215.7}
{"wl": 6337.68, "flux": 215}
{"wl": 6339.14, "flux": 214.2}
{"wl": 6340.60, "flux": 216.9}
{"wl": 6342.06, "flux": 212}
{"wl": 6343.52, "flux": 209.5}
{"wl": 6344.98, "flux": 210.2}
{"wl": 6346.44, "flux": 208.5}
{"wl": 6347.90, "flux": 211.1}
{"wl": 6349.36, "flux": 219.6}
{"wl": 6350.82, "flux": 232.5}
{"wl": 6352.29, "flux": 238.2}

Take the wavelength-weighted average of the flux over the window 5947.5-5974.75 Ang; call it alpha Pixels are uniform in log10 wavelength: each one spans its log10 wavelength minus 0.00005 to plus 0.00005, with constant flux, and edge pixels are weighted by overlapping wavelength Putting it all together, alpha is 231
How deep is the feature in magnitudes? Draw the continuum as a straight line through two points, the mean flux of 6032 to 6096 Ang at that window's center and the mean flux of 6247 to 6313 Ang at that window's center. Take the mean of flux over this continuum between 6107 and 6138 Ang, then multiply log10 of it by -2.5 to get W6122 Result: 0.07 mag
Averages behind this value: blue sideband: 230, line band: 214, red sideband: 221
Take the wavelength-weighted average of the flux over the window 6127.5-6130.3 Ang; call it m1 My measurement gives 224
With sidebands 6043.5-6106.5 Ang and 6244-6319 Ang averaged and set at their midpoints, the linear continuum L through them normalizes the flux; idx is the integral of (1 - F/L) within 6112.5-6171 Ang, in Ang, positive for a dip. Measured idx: 2.1 Ang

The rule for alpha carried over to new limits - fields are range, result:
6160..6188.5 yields 216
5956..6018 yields 227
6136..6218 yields 219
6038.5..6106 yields 227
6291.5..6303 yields 212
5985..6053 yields 228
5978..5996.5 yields 226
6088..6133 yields 215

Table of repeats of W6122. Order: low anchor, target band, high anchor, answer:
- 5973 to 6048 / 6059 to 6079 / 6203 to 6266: -0.01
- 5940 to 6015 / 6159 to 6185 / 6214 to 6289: 0.04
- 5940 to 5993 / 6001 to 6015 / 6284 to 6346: 0.05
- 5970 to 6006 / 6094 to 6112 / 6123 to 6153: 0.01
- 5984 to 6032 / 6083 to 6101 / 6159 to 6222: -0.01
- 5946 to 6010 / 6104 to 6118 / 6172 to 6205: 0.07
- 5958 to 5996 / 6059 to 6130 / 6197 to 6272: 0.03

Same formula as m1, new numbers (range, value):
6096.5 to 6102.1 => 217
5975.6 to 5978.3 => 233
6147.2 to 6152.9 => 213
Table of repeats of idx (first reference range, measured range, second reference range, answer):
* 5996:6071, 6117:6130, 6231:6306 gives 0.56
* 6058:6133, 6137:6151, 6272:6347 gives 0.66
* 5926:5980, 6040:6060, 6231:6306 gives -0.60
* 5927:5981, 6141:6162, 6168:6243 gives 0.40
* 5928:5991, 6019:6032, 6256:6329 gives 0.25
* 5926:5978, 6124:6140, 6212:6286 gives 0.18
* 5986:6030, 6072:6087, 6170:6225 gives -0.27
